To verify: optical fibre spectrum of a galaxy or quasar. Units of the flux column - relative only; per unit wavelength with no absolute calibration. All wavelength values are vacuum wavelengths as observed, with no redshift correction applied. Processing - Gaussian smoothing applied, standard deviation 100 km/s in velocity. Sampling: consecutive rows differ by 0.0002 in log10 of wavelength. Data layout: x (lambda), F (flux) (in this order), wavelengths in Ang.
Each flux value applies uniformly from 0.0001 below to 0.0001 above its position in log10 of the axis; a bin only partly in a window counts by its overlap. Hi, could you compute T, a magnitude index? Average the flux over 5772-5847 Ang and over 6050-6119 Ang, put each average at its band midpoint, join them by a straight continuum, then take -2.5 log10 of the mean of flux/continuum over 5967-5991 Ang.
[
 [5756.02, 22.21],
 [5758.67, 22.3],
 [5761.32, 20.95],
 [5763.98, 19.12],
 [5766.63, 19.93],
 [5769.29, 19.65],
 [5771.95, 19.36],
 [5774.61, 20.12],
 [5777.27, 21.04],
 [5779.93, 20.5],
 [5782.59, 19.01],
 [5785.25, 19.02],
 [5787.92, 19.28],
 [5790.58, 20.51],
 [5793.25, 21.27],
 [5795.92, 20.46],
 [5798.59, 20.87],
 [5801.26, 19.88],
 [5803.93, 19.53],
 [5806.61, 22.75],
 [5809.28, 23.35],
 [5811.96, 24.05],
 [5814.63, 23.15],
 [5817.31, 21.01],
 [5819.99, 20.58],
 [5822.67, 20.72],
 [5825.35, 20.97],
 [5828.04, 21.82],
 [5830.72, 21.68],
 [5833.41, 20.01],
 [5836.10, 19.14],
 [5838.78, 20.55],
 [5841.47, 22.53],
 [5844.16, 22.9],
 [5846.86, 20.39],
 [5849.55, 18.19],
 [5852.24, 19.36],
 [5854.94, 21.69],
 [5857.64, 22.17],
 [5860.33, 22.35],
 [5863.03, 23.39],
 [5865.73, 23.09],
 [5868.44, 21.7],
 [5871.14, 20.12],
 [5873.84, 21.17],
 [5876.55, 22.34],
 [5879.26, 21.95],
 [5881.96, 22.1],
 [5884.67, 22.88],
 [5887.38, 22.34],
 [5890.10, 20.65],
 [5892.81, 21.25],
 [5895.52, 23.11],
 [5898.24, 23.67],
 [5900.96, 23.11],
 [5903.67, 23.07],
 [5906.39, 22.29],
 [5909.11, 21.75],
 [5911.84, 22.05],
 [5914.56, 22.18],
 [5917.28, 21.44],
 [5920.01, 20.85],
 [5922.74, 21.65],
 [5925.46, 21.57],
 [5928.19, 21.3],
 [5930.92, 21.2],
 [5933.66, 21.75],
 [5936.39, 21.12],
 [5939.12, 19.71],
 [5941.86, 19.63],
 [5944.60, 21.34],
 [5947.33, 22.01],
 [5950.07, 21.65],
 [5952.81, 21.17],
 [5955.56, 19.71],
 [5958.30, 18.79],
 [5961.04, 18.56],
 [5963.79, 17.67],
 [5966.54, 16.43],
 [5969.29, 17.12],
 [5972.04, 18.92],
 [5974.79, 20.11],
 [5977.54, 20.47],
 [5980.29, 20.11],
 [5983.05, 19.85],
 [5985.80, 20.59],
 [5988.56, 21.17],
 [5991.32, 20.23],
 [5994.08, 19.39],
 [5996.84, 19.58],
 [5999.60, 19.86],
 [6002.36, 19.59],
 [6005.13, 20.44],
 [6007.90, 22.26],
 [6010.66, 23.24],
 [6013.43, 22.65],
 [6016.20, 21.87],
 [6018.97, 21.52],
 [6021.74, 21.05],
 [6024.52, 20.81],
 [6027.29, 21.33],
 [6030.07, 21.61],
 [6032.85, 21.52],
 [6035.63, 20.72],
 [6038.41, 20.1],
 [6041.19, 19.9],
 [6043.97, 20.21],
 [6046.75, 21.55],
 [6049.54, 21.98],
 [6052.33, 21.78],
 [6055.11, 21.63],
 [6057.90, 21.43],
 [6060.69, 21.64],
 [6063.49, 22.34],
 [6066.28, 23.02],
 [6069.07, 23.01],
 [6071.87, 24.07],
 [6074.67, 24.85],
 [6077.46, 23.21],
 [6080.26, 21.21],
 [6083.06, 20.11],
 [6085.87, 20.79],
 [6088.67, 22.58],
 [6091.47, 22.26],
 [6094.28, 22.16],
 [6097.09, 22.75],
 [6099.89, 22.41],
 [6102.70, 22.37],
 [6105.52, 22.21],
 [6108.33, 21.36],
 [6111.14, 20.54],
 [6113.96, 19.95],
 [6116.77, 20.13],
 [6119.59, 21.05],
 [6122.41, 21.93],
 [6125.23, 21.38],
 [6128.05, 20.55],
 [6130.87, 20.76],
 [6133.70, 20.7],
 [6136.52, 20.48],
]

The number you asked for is 0.10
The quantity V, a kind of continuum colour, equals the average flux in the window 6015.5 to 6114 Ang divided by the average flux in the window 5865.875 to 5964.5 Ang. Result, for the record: 1.02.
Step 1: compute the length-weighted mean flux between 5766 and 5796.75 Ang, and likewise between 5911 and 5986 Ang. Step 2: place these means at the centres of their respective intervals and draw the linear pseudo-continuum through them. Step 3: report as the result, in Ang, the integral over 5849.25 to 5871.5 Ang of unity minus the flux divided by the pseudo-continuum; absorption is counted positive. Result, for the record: -1.5 Ang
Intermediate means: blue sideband 20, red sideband 20.3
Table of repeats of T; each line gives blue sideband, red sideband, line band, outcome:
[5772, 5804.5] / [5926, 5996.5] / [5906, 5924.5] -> -0.087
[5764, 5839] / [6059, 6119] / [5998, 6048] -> 0.031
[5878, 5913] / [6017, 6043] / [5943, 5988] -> 0.102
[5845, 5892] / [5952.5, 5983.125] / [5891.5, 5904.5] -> -0.104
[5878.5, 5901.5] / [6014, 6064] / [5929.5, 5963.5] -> 0.075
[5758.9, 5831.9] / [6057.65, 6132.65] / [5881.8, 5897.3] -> -0.049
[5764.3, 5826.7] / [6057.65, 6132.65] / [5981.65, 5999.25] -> 0.070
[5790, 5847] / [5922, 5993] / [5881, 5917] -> -0.086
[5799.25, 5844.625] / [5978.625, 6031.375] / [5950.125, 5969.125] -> 0.121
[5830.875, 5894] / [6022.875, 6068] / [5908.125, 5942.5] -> 0.006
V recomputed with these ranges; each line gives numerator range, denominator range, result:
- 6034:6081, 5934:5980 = 1.11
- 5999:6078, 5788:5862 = 1.03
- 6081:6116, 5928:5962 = 1.05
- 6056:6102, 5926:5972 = 1.12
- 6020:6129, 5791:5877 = 1.01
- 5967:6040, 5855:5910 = 0.93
